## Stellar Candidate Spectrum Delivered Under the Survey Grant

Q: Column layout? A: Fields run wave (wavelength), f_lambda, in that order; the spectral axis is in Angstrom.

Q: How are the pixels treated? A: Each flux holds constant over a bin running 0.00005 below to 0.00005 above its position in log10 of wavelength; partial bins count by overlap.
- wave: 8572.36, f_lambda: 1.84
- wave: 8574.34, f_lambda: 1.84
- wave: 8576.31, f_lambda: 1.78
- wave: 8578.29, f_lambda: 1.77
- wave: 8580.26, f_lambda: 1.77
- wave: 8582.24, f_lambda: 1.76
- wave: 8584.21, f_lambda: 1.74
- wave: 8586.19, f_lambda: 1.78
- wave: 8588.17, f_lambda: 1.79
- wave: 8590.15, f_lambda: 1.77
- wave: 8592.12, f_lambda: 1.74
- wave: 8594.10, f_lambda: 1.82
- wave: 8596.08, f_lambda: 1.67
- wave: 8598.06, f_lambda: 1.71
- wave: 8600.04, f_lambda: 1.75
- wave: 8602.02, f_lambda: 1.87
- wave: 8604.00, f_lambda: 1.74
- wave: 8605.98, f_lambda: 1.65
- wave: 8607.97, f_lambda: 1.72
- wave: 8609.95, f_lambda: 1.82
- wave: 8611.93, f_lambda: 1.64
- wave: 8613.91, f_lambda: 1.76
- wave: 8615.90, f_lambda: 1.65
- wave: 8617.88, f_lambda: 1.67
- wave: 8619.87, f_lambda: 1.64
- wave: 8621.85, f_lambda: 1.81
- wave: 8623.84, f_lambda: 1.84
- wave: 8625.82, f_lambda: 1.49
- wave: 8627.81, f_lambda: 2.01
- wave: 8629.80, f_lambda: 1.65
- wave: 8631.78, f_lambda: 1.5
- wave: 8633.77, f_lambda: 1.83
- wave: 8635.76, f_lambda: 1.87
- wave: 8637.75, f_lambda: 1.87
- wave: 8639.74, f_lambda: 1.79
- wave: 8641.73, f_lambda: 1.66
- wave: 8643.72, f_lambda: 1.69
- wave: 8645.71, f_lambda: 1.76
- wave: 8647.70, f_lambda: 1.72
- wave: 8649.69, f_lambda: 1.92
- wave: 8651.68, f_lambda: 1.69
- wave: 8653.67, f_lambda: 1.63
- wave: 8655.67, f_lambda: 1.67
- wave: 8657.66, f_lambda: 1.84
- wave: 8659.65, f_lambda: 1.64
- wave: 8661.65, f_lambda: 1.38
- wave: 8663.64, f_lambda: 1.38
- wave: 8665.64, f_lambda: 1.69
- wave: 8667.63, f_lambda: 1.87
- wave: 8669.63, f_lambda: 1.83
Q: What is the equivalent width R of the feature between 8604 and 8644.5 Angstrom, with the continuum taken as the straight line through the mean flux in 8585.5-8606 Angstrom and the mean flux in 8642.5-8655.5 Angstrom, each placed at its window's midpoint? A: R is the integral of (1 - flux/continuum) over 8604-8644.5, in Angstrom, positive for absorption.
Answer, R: 0.3 Angstrom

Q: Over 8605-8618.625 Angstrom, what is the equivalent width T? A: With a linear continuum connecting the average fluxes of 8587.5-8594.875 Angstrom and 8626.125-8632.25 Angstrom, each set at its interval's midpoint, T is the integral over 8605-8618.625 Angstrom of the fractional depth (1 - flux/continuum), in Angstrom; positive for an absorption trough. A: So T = 0.3 Angstrom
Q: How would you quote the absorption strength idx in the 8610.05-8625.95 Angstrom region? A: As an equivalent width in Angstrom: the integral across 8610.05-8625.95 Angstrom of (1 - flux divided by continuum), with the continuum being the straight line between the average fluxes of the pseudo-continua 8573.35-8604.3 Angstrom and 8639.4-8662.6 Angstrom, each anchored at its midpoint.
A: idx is 0.3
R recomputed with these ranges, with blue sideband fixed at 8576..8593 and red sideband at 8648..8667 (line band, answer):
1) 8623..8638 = -0.5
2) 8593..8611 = -0.1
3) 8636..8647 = -0.5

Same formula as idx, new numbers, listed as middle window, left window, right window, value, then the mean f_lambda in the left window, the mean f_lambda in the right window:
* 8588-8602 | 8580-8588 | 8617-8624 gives 0.0 Angstrom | 1.76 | 1.73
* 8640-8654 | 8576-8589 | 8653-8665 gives -1.0 Angstrom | 1.77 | 1.59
